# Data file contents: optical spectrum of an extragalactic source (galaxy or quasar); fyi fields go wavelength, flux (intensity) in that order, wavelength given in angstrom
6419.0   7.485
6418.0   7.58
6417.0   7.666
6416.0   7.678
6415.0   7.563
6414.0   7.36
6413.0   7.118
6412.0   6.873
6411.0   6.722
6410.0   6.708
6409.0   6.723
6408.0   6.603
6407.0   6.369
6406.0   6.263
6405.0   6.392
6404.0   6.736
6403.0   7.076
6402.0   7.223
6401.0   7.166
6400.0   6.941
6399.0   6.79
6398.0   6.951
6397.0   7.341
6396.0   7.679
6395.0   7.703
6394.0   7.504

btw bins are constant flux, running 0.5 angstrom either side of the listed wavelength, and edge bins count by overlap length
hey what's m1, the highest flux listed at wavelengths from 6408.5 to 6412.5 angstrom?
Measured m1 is 6.873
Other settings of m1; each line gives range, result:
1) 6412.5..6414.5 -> 7.36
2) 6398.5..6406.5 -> 7.223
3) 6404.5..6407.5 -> 6.392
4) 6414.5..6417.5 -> 7.678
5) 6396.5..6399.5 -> 7.341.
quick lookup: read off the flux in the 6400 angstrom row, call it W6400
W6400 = 6.941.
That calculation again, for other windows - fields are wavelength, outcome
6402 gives 7.223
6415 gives 7.563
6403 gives 7.076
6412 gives 6.873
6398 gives 6.951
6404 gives 6.736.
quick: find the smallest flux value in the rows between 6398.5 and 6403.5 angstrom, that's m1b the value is 6.79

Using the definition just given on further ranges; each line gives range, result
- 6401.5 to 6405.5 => 6.392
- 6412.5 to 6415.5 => 7.118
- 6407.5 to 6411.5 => 6.603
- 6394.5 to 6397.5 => 7.341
